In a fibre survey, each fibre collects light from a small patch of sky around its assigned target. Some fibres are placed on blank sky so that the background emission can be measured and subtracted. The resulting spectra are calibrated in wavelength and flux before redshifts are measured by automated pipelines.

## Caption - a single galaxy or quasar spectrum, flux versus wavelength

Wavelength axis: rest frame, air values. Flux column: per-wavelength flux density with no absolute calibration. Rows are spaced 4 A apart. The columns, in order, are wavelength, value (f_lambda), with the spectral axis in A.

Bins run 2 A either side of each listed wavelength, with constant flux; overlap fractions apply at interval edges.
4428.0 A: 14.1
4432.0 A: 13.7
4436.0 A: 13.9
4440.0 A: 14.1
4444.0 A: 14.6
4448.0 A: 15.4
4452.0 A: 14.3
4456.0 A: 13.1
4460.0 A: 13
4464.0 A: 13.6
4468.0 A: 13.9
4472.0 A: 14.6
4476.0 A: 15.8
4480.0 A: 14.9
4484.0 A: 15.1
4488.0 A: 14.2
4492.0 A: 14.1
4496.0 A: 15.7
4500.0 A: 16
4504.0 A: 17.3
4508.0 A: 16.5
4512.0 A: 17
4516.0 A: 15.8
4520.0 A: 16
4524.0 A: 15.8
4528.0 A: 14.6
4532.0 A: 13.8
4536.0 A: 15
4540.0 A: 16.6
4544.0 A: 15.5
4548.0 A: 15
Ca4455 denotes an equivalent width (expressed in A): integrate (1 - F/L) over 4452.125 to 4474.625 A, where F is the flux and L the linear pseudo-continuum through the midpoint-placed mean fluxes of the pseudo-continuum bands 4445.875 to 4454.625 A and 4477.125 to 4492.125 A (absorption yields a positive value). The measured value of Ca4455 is 1.5 A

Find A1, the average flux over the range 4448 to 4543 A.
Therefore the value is 15.1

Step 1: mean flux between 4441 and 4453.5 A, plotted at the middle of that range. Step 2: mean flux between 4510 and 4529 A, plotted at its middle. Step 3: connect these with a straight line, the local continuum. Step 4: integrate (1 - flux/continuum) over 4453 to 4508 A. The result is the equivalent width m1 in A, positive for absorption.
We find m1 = 1.8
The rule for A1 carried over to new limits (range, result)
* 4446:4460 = 14.1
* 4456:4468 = 13.4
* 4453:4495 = 14.3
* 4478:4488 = 14.8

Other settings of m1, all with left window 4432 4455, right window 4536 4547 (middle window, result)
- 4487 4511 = -1.0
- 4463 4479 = 0.2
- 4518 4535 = 0.5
